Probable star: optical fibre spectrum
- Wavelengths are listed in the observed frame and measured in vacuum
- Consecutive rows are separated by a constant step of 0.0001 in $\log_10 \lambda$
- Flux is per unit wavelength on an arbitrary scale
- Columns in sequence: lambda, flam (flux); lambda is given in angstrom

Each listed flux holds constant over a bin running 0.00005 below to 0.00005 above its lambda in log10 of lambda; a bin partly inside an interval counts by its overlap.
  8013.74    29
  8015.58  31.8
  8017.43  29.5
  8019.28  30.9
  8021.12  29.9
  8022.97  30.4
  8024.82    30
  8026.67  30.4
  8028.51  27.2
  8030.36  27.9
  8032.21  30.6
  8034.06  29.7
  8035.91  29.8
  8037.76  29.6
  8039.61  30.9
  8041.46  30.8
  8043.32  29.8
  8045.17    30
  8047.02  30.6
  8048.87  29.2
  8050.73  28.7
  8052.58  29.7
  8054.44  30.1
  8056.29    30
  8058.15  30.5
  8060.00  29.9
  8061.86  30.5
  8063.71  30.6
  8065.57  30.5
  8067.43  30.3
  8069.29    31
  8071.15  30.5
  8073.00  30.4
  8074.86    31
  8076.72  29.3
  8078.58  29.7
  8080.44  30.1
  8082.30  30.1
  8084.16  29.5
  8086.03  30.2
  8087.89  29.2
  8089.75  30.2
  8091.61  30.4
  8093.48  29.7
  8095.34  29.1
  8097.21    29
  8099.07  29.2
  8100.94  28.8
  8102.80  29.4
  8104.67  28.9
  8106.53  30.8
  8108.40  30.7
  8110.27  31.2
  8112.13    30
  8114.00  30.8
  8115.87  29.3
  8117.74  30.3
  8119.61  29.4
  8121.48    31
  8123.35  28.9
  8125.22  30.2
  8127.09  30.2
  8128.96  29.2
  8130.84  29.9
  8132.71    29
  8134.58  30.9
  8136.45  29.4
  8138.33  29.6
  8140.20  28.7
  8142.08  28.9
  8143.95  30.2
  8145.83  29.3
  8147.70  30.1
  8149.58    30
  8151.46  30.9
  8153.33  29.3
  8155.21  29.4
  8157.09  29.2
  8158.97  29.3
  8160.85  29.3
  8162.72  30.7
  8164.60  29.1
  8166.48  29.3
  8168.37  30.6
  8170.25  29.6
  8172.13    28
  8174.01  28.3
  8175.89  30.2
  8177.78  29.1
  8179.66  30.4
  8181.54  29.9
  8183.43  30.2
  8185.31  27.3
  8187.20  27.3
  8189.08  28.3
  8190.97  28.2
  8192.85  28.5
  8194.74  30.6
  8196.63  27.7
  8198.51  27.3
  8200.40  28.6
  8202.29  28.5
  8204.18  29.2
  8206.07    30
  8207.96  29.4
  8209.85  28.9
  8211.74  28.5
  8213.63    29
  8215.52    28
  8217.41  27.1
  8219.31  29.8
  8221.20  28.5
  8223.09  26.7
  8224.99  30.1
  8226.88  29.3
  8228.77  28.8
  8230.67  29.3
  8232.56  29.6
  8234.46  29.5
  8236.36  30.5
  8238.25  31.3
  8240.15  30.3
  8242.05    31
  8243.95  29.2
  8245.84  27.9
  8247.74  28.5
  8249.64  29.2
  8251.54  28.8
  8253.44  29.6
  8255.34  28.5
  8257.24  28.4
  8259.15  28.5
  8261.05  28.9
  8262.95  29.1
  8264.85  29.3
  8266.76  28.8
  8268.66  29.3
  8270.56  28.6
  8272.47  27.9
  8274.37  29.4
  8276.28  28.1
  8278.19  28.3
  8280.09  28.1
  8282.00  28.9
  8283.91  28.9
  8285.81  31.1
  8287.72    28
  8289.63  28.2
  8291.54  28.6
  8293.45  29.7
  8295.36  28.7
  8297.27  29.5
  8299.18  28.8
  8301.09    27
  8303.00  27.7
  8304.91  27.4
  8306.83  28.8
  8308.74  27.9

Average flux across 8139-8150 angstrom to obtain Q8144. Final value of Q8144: 29.5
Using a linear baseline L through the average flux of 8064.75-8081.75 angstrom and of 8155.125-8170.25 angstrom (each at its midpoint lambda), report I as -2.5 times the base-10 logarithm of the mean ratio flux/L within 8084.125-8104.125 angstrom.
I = 0.02 mag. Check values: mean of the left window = 30.3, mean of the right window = 29.6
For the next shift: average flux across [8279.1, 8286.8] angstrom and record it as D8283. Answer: 29.3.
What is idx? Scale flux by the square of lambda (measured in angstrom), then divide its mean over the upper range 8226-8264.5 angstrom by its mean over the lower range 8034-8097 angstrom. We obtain 1.02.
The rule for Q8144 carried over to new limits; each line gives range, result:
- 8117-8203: 29.4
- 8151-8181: 29.5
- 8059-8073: 30.5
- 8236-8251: 29.7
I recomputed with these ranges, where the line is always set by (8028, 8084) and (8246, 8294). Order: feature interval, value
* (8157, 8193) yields 0.006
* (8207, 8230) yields 0.015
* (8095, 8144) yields -0.004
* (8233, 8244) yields -0.050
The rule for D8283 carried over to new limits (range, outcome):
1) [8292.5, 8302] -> 28.8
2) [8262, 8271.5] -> 29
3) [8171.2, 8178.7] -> 28.9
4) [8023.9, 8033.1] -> 29.2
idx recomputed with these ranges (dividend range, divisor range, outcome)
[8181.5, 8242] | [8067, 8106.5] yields 1.00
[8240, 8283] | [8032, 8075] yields 1.01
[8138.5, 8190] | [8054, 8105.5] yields 1.00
